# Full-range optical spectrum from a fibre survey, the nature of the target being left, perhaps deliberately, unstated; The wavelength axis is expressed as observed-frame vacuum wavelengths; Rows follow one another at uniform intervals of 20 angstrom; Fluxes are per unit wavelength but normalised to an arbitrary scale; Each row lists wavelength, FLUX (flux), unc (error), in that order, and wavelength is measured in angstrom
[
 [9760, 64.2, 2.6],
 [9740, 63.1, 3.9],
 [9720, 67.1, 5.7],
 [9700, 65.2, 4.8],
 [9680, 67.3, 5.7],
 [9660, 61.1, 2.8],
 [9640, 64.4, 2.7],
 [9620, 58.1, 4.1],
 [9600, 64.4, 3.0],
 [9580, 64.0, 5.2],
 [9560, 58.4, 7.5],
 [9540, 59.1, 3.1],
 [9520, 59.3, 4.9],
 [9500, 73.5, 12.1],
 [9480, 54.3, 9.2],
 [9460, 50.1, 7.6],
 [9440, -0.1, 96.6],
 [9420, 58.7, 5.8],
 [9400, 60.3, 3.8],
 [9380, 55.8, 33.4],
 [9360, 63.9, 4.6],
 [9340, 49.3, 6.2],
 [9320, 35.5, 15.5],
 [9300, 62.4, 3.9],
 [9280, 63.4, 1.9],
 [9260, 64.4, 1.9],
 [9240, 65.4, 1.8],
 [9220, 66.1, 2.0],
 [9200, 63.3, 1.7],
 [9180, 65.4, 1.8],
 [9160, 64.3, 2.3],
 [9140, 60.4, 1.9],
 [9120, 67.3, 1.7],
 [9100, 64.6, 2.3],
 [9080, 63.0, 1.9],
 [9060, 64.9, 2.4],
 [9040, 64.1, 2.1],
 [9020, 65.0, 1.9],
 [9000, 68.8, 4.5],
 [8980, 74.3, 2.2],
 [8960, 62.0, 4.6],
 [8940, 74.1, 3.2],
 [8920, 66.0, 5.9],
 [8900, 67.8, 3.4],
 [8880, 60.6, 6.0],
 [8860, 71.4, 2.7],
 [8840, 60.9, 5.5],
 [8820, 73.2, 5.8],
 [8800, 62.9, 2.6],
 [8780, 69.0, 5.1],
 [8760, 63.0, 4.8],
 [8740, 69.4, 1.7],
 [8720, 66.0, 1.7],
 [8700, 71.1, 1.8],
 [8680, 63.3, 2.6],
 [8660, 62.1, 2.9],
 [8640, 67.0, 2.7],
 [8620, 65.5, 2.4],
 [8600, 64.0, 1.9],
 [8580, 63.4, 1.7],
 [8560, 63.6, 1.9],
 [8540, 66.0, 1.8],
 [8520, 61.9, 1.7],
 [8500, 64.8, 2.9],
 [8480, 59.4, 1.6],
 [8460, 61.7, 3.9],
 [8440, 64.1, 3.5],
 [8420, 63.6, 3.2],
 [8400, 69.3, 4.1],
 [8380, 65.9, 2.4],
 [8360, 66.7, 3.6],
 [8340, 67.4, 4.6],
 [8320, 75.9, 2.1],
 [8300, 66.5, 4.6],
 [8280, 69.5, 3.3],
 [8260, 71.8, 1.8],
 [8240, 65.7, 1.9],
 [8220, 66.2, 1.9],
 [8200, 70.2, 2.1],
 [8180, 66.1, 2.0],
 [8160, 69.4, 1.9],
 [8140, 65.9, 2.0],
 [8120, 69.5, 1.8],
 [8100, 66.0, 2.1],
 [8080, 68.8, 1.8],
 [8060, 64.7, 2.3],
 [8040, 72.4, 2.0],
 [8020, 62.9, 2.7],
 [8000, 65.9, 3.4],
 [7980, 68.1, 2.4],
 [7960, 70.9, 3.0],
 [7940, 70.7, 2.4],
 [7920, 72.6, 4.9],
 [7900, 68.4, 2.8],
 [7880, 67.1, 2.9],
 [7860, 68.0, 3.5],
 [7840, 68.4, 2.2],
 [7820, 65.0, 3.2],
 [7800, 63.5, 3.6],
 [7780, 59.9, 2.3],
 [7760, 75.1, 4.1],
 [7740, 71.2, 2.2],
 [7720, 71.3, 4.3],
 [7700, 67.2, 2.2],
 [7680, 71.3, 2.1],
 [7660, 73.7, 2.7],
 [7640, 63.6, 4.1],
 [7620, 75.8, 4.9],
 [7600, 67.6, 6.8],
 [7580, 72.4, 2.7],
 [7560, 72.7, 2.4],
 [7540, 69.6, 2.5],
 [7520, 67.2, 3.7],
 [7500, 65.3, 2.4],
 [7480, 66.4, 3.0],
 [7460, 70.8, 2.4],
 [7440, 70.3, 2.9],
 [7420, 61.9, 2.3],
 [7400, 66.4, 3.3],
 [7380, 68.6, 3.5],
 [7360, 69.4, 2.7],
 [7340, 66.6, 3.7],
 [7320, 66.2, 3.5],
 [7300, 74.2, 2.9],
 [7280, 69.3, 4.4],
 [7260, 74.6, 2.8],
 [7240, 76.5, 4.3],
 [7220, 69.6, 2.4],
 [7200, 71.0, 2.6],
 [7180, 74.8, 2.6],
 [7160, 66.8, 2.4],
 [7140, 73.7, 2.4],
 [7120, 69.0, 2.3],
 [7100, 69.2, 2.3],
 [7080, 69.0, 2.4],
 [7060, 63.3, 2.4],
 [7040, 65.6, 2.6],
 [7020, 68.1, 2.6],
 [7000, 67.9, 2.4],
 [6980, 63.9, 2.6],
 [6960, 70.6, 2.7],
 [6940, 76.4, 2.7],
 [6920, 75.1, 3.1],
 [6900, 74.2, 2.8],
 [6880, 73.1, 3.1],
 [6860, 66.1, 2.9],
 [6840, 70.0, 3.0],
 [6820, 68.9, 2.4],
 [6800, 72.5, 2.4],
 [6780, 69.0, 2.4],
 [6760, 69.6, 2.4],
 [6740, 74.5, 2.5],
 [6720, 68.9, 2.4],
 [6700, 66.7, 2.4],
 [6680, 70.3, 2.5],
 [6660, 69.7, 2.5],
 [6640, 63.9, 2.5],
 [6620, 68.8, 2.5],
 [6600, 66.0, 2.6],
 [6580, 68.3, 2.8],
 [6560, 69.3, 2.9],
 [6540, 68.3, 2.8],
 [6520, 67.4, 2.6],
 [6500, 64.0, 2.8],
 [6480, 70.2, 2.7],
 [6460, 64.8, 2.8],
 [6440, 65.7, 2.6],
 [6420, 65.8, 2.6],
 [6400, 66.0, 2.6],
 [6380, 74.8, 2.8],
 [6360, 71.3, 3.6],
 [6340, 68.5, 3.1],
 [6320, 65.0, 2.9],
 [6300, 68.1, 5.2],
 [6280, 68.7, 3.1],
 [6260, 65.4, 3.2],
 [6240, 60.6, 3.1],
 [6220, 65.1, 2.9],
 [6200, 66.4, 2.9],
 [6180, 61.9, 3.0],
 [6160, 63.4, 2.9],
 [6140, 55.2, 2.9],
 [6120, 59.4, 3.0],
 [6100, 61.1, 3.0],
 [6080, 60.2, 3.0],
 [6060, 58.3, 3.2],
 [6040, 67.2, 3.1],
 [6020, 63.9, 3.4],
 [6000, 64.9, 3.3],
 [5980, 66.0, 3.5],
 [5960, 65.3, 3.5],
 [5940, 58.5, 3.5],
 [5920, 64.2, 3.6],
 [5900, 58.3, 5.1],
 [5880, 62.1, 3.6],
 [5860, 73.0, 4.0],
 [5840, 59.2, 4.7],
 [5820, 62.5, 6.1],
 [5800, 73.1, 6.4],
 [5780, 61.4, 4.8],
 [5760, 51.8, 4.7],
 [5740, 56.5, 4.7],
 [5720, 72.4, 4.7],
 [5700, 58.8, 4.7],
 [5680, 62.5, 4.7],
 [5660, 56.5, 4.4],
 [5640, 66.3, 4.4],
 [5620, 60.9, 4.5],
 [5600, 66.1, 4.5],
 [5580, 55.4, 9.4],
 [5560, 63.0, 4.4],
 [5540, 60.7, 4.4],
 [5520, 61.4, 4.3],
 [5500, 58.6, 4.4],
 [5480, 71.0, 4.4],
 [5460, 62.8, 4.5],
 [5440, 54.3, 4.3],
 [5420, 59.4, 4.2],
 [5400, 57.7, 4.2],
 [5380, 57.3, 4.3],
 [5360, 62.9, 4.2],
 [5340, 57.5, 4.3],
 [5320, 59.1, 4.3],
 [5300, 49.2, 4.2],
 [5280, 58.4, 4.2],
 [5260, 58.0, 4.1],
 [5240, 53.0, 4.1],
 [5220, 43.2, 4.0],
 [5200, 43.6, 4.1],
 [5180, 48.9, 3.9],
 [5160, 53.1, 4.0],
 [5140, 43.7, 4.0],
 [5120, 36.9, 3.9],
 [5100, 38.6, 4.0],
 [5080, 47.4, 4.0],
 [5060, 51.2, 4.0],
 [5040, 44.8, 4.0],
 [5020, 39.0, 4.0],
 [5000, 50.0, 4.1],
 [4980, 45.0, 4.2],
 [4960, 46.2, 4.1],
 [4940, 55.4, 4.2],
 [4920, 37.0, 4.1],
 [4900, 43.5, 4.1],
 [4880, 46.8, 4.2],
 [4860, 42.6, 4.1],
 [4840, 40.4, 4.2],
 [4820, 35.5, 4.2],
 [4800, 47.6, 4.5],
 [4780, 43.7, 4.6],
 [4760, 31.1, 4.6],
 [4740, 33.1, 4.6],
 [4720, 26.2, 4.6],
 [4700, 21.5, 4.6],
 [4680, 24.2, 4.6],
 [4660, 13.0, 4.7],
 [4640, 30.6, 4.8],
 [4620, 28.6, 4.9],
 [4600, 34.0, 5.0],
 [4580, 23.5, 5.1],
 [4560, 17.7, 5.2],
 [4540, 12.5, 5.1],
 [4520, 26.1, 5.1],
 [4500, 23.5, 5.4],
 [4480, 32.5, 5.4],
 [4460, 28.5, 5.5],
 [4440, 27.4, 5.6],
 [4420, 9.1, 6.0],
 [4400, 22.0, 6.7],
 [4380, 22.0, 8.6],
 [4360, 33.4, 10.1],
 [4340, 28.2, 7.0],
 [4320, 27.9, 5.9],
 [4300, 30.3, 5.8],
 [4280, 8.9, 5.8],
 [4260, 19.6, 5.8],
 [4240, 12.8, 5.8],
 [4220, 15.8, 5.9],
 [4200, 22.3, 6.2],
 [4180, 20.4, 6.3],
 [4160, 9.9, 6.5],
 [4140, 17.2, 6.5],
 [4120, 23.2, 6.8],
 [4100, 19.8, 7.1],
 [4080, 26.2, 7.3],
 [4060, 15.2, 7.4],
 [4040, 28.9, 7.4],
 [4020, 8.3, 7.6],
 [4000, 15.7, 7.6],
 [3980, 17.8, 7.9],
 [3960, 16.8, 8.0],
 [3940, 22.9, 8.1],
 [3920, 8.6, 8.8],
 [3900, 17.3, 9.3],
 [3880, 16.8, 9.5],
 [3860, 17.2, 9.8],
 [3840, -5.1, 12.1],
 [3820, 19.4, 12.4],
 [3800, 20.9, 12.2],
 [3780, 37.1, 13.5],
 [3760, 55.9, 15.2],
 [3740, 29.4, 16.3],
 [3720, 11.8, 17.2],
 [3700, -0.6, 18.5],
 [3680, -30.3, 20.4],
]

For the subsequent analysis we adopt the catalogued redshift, 0.19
